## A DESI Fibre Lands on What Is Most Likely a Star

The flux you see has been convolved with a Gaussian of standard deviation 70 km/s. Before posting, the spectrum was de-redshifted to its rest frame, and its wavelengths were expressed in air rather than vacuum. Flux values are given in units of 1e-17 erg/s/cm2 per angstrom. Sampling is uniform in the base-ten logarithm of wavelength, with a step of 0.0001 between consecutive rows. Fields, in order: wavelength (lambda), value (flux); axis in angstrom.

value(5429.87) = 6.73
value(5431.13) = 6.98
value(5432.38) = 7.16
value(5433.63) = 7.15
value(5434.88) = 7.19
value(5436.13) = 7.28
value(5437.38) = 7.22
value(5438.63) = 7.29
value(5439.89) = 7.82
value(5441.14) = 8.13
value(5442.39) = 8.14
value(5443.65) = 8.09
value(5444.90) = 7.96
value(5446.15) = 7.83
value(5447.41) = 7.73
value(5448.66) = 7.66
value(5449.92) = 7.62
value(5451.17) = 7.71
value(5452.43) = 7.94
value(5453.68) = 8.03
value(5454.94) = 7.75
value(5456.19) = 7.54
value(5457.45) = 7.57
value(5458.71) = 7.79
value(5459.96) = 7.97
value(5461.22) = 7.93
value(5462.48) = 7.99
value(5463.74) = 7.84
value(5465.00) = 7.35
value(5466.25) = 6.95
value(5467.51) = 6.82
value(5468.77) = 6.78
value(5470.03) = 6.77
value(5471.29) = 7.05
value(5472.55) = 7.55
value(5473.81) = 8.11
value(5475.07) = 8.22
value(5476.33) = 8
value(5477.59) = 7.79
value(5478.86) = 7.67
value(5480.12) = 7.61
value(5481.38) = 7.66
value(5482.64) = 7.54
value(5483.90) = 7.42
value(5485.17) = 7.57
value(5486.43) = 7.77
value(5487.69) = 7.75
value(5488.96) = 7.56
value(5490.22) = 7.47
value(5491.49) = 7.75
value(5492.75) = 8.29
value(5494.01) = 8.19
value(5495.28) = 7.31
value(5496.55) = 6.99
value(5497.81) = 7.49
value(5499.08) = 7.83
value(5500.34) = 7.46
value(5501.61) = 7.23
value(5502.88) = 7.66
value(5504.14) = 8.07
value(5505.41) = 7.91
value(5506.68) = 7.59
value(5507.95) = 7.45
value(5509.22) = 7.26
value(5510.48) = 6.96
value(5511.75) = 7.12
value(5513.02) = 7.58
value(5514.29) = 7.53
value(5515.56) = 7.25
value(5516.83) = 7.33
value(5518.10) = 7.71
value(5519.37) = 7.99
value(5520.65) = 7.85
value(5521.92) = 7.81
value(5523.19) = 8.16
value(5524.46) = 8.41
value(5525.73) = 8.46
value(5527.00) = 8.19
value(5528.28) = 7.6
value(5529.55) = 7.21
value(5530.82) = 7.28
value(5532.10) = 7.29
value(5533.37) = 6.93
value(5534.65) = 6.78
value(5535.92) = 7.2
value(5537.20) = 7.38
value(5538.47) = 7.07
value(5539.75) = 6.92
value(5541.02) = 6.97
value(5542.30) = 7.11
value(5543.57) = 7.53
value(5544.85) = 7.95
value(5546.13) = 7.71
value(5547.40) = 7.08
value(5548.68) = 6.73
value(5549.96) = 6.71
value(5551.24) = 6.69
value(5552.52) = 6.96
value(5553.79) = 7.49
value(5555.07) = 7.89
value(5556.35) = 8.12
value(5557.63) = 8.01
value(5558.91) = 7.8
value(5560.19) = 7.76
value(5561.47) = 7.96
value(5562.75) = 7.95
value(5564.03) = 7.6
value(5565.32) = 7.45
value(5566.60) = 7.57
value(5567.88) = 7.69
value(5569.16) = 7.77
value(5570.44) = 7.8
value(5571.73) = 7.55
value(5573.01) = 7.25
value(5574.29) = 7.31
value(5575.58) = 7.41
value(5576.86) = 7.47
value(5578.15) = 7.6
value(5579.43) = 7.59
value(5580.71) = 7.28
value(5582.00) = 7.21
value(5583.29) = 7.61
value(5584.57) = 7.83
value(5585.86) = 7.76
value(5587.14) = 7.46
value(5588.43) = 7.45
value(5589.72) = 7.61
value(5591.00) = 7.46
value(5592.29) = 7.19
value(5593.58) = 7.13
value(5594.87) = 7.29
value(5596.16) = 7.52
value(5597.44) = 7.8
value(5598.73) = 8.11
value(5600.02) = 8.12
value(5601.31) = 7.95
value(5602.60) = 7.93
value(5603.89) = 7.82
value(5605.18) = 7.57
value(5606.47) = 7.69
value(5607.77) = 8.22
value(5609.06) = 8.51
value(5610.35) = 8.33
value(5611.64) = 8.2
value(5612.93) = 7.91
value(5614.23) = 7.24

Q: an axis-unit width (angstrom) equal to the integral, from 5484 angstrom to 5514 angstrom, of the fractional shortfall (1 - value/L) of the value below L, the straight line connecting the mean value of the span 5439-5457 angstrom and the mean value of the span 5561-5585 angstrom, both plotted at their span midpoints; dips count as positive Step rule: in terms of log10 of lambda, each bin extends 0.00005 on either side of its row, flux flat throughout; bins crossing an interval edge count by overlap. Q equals 0.6 angstrom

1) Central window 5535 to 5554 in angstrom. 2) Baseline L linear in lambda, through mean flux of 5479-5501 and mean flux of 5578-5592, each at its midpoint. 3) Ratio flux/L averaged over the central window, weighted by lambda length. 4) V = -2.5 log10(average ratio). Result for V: 0.06 mag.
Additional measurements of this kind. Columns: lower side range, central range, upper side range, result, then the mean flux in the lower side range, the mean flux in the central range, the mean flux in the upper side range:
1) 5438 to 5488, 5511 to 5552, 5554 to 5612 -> 0.04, 7.67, 7.42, 7.7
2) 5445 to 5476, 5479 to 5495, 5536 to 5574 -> -0.02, 7.61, 7.71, 7.46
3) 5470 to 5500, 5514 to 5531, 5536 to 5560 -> -0.05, 7.66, 7.79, 7.35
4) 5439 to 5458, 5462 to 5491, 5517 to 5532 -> 0.04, 7.83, 7.53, 7.84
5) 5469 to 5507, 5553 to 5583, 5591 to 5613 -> 0.02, 7.63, 7.63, 7.83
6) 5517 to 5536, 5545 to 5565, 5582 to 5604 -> 0.02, 7.66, 7.51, 7.63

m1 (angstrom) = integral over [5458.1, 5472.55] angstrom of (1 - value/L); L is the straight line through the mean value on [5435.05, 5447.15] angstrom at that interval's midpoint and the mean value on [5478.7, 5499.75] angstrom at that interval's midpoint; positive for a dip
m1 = 0.6 angstrom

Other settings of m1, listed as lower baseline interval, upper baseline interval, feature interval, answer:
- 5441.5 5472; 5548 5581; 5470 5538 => -0.2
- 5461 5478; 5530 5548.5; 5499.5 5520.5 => -0.5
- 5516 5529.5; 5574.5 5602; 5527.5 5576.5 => 2.1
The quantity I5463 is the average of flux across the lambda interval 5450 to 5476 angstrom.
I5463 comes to 7.59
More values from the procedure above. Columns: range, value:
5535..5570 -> 7.45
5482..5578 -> 7.53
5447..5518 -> 7.59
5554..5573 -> 7.75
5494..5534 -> 7.59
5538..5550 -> 7.2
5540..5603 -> 7.53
